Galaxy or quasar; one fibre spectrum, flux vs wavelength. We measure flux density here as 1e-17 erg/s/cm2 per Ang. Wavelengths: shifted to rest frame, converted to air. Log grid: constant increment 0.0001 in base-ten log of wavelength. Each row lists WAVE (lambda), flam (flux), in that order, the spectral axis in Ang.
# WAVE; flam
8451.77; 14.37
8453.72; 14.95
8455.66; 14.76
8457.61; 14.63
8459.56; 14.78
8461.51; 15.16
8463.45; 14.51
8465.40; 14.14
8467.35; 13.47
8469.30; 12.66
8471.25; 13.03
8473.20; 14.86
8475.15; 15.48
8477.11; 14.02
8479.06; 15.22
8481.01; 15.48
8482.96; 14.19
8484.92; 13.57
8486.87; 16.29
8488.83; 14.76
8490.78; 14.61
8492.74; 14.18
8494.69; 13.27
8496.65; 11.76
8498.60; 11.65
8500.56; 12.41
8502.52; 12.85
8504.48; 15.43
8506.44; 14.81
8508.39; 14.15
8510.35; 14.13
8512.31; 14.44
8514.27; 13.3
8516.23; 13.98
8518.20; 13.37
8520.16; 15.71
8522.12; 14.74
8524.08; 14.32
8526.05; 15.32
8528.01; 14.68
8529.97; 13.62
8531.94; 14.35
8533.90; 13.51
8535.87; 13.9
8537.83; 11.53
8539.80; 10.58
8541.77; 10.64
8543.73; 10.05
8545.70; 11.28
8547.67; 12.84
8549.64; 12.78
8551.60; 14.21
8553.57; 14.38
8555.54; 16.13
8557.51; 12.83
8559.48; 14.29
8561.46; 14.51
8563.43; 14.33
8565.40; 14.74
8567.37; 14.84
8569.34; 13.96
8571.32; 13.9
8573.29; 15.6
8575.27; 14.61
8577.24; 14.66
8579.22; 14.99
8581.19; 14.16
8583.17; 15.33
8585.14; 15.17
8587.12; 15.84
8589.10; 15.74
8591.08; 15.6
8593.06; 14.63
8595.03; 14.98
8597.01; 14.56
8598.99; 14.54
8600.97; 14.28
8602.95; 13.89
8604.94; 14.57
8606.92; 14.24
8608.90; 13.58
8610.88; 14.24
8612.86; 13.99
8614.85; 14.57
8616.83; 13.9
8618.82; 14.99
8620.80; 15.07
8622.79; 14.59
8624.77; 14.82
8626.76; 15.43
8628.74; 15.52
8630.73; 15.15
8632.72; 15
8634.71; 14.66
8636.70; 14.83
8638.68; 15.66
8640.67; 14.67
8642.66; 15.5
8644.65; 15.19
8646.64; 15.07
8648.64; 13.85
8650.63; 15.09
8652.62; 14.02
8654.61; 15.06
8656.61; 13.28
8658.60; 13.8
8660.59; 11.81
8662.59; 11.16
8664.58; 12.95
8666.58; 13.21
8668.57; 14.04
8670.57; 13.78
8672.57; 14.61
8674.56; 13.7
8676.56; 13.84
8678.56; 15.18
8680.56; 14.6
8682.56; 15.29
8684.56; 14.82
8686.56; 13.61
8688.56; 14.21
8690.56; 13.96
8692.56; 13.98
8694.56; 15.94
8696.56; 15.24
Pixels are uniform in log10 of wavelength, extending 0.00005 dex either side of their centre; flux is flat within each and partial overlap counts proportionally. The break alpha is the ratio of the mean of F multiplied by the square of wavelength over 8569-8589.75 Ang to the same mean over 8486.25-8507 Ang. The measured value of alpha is 1.1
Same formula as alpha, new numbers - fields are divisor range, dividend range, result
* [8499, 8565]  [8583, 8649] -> 1.11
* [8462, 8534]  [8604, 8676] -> 1.05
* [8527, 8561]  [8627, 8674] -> 1.12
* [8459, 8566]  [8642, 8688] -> 1.05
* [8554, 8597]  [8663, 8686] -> 0.98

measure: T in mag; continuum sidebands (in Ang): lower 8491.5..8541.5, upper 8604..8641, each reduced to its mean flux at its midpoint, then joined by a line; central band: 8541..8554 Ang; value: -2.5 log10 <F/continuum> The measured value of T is 0.14 mag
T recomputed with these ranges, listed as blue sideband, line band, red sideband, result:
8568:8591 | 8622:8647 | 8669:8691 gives -0.04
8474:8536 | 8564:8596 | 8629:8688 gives -0.05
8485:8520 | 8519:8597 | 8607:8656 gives 0.01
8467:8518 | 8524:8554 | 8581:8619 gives 0.11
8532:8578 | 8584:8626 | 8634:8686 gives -0.06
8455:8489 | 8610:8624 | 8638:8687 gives -0.02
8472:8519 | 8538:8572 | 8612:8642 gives 0.09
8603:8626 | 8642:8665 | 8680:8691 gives 0.04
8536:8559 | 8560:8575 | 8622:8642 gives -0.11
